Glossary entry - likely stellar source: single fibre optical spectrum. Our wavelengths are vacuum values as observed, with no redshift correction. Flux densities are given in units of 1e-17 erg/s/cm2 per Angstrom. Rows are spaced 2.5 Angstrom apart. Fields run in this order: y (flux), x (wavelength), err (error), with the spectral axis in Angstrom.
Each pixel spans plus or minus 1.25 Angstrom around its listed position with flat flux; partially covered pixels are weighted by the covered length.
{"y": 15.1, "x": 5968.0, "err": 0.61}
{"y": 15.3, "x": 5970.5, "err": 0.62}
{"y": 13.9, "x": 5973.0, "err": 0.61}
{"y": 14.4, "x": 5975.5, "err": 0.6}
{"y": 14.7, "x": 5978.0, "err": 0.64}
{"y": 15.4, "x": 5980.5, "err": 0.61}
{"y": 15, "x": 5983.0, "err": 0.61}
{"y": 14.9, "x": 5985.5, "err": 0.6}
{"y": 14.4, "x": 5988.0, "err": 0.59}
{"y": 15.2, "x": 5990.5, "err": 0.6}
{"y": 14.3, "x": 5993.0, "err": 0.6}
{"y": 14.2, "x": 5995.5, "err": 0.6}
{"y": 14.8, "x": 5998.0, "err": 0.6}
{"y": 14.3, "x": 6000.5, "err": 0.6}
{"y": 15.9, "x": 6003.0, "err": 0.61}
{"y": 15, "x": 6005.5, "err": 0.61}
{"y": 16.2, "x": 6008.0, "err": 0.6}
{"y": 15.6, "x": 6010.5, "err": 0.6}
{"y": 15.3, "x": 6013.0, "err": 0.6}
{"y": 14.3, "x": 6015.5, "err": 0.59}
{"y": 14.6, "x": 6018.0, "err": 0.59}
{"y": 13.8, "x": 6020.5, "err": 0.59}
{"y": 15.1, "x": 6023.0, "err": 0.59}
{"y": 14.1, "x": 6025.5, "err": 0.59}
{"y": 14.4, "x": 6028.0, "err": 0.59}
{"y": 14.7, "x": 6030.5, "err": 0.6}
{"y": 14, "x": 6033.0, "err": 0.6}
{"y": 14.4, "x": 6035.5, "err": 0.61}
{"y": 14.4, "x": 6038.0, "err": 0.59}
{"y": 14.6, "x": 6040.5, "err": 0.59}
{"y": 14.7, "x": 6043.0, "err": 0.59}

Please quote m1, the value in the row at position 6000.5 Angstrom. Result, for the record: 14.3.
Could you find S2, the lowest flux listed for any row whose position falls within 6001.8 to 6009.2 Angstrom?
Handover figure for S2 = 15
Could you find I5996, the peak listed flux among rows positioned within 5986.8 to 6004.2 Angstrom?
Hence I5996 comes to 15.9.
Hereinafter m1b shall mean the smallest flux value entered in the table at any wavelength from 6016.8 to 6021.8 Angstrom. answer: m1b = 13.8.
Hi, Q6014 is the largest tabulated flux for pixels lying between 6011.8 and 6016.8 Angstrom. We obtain 15.3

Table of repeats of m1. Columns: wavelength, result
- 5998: 14.8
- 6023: 15.1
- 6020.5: 13.8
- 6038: 14.4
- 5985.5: 14.9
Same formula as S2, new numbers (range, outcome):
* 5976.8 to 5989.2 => 14.4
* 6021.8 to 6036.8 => 14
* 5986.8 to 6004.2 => 14.2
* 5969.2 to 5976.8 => 13.9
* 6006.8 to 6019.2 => 14.3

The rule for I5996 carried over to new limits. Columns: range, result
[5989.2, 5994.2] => 15.2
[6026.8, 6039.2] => 14.7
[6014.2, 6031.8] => 15.1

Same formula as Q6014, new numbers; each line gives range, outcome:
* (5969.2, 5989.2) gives 15.4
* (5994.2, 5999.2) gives 14.8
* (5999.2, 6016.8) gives 16.2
